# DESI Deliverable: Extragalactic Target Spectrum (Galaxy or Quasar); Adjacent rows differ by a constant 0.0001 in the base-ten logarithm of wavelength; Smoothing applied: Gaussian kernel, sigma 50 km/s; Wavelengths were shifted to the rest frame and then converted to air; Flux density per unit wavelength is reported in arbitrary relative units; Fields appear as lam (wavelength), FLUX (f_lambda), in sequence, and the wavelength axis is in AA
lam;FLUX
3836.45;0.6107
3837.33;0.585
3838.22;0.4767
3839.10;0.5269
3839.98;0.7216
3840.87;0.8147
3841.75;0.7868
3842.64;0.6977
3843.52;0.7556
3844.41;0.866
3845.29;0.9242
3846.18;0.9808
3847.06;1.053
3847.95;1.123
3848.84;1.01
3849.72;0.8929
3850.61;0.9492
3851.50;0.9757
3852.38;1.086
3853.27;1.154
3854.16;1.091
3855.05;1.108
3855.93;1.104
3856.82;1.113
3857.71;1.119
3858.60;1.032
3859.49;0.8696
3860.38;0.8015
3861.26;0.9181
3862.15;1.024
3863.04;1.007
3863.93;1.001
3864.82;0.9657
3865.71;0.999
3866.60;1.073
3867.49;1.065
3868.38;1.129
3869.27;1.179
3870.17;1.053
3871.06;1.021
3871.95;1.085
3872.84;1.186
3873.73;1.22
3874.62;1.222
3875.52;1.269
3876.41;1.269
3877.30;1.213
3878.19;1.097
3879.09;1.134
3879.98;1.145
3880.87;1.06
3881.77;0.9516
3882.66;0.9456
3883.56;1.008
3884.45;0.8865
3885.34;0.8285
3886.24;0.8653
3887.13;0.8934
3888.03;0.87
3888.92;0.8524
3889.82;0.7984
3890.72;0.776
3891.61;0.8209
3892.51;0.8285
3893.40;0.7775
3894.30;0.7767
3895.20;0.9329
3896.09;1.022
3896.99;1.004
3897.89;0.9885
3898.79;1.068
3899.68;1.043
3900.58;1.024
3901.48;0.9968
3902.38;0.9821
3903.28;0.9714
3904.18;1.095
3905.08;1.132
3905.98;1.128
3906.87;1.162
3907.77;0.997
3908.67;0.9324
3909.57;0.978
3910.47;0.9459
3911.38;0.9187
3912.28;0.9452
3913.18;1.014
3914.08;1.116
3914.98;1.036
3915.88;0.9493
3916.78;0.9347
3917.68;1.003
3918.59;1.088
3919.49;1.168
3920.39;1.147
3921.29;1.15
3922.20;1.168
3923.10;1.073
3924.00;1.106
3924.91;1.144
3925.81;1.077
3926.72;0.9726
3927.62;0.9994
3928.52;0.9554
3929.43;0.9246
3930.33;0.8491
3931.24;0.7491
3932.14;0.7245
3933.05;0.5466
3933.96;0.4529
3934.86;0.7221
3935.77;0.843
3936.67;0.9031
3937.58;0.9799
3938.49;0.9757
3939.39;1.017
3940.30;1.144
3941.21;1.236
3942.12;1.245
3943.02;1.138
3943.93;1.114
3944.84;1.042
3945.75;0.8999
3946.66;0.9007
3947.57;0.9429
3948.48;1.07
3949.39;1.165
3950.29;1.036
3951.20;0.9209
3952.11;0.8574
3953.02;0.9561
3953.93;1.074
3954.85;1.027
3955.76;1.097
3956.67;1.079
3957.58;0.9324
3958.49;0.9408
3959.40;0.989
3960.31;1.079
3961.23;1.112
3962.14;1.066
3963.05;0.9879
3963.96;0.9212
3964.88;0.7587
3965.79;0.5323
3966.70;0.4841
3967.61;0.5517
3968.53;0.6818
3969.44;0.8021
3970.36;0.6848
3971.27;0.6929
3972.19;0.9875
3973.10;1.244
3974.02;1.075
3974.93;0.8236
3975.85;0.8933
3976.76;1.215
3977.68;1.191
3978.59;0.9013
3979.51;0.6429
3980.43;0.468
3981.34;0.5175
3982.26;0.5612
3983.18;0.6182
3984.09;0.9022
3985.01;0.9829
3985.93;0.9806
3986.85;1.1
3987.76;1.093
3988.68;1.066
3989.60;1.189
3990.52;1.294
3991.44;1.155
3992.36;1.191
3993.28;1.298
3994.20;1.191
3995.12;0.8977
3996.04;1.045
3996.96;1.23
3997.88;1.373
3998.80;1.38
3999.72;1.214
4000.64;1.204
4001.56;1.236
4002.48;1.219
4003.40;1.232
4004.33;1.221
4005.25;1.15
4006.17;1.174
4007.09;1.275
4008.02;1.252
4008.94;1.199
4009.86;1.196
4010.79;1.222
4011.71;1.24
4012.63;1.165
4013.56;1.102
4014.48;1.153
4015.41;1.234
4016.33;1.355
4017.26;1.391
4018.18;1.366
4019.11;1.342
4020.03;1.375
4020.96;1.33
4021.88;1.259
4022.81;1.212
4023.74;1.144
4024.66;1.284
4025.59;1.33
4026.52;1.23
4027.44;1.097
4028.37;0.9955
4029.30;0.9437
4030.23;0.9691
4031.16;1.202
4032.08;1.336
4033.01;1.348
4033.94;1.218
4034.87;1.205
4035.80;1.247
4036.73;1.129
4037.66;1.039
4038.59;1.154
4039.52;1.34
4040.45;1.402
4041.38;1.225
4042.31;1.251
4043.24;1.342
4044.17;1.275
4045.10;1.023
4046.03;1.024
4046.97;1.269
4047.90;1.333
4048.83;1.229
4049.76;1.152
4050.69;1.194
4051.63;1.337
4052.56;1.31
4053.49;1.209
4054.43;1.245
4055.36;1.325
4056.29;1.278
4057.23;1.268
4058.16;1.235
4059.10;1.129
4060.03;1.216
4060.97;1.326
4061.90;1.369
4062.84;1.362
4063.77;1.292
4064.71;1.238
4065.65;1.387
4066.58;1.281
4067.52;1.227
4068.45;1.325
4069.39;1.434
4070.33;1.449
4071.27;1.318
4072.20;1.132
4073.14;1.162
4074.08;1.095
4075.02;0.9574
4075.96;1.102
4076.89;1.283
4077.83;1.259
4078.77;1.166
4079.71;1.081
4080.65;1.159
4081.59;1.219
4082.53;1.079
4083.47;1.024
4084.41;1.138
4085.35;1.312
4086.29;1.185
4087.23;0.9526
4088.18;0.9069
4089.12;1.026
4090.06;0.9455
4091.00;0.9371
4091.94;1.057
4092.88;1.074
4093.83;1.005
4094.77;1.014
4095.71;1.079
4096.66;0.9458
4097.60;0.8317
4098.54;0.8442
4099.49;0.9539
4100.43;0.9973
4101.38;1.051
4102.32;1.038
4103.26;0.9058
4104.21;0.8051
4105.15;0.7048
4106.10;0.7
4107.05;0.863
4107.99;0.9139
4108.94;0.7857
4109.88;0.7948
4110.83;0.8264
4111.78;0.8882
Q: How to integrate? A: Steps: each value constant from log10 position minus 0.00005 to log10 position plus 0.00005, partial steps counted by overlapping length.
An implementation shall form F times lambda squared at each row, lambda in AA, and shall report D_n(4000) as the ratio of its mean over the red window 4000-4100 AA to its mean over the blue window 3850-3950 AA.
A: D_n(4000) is 1.28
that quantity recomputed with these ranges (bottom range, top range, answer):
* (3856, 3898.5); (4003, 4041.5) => 1.31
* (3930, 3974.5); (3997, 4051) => 1.37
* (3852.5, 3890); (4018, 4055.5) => 1.28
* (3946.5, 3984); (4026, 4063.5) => 1.43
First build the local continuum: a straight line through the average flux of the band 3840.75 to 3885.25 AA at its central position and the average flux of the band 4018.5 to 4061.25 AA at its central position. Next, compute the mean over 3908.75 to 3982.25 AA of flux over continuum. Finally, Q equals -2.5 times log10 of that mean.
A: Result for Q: 0.18 mag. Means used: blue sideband 1.03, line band 0.943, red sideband 1.22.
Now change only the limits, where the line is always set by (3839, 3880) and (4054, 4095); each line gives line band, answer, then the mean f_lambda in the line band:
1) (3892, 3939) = 0.10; 0.969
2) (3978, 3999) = 0.12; 1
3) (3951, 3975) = 0.21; 0.903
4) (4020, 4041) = -0.05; 1.2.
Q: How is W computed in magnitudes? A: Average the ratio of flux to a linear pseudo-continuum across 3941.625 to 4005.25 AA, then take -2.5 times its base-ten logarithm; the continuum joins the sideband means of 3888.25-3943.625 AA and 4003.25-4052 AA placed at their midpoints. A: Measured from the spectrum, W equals 0.110 mag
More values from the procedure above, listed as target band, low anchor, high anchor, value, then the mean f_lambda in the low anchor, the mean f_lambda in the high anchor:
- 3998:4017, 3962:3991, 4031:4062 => -0.19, 0.87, 1.24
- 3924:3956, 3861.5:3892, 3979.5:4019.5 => 0.12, 1.03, 1.13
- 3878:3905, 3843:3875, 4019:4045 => 0.13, 1.03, 1.22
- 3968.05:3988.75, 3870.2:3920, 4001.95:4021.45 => 0.33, 1.01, 1.25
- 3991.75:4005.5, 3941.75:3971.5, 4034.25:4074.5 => -0.13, 0.934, 1.25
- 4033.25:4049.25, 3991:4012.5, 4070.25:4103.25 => -0.07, 1.21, 1.07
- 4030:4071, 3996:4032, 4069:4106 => -0.10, 1.22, 1.06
